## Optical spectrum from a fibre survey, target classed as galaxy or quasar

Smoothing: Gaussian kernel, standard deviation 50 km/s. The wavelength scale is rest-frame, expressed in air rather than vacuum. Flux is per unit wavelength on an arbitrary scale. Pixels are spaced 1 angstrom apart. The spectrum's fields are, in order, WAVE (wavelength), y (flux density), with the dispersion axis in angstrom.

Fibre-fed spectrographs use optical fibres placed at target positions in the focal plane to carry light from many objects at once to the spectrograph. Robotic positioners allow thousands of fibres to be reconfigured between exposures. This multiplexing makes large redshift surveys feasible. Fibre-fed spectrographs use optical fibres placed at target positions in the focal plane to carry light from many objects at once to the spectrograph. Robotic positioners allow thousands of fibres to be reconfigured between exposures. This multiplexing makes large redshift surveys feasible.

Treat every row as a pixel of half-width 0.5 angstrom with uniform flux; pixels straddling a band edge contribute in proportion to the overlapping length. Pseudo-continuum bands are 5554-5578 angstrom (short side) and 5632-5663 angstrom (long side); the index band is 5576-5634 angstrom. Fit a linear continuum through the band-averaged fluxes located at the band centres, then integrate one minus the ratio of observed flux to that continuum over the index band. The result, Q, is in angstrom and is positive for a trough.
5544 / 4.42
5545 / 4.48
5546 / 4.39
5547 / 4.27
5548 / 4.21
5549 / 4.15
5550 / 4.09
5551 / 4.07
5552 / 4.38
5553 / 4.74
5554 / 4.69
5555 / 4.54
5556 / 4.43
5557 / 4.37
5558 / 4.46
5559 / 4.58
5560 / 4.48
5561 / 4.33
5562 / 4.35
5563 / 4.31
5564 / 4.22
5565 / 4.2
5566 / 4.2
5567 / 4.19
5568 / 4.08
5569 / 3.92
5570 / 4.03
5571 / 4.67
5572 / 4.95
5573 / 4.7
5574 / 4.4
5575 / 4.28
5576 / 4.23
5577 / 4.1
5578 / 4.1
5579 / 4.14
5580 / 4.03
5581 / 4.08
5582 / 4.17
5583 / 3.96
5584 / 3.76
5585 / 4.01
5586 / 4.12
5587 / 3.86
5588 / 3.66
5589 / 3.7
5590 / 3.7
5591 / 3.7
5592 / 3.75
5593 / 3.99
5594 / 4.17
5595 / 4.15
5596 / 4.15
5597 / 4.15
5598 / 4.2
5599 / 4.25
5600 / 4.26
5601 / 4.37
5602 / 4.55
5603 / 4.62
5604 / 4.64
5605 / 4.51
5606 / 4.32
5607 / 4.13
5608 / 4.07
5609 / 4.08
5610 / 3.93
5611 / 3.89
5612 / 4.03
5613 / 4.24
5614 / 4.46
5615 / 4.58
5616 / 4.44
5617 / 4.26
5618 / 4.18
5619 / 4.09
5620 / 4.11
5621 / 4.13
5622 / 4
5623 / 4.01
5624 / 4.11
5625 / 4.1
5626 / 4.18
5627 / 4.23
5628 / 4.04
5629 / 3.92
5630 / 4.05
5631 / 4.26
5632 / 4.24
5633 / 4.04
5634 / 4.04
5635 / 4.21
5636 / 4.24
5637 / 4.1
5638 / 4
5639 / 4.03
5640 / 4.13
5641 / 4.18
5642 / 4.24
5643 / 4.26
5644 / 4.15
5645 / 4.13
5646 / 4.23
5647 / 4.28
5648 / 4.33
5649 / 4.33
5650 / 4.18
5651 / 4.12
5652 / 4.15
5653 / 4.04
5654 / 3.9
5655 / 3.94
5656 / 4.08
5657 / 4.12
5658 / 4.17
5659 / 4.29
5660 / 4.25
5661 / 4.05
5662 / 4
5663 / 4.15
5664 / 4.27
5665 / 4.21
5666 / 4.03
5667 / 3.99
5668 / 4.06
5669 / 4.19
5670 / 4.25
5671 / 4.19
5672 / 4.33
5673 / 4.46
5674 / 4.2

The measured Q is 1.7 angstrom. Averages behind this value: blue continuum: 4.35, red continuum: 4.14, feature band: 4.12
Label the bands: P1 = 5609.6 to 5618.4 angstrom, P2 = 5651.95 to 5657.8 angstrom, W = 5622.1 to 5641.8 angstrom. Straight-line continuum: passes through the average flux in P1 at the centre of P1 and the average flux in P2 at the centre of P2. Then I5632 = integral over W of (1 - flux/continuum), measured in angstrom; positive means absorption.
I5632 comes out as 0.2 angstrom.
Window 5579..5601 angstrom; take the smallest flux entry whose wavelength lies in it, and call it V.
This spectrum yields 3.66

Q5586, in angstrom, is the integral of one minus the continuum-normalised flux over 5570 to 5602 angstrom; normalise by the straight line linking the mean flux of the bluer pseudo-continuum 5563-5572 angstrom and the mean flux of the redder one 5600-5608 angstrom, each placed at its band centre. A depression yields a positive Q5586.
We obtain 1.5 angstrom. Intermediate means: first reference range 4.24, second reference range 4.41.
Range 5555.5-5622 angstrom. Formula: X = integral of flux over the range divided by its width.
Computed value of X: 4.2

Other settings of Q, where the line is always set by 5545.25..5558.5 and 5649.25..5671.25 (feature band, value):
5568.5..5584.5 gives 0.35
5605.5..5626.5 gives 0.32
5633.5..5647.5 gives 0.03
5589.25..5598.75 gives 0.62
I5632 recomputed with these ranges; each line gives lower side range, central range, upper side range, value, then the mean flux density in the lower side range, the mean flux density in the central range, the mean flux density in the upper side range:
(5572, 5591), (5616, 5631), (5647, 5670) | -0.04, 4.07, 4.12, 4.14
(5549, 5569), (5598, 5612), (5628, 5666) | -0.11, 4.34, 4.27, 4.14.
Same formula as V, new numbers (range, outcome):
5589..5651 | 3.7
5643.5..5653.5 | 4.04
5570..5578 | 4.03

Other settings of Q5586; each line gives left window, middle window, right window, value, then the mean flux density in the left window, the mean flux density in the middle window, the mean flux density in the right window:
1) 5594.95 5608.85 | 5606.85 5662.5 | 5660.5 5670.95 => 0.9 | 4.31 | 4.14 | 4.12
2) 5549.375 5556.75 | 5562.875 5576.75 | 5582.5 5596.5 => -0.4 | 4.41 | 4.31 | 3.91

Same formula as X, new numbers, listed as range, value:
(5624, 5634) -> 4.11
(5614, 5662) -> 4.15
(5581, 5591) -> 3.88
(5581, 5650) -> 4.14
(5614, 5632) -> 4.17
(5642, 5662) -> 4.16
